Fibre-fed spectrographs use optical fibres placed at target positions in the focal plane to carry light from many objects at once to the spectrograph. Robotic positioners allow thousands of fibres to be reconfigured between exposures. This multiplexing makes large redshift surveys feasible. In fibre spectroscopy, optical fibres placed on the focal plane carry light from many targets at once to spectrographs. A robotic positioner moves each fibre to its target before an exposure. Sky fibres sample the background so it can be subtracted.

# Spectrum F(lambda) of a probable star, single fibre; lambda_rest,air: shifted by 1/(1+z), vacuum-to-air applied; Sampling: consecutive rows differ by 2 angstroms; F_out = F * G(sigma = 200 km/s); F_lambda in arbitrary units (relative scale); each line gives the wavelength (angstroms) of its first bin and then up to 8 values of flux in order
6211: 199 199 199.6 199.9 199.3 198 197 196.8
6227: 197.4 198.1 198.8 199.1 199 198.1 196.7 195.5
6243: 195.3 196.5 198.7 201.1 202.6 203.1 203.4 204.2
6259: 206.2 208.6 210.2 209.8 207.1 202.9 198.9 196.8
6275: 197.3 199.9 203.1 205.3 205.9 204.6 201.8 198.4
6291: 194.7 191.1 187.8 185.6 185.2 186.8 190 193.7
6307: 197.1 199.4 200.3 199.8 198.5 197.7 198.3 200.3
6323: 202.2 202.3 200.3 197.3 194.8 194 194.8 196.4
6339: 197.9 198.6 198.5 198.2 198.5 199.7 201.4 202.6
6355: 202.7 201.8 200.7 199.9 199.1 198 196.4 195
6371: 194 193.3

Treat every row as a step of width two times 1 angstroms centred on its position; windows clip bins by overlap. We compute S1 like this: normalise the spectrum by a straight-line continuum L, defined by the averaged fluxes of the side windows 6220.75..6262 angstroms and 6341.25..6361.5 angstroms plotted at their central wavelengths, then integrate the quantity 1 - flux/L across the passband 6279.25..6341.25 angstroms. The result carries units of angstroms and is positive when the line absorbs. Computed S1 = 1.01 angstroms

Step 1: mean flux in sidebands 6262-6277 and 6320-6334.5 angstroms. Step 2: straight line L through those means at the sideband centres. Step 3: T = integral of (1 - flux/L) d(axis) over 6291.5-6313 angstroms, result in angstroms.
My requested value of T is 0.9 angstroms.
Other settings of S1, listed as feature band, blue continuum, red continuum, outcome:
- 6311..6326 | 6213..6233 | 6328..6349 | -0.2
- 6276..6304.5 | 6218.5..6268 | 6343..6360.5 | 0.7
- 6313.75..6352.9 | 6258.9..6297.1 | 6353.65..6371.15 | 0.2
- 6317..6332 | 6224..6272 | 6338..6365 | 0.1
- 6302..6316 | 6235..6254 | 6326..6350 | 0.1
